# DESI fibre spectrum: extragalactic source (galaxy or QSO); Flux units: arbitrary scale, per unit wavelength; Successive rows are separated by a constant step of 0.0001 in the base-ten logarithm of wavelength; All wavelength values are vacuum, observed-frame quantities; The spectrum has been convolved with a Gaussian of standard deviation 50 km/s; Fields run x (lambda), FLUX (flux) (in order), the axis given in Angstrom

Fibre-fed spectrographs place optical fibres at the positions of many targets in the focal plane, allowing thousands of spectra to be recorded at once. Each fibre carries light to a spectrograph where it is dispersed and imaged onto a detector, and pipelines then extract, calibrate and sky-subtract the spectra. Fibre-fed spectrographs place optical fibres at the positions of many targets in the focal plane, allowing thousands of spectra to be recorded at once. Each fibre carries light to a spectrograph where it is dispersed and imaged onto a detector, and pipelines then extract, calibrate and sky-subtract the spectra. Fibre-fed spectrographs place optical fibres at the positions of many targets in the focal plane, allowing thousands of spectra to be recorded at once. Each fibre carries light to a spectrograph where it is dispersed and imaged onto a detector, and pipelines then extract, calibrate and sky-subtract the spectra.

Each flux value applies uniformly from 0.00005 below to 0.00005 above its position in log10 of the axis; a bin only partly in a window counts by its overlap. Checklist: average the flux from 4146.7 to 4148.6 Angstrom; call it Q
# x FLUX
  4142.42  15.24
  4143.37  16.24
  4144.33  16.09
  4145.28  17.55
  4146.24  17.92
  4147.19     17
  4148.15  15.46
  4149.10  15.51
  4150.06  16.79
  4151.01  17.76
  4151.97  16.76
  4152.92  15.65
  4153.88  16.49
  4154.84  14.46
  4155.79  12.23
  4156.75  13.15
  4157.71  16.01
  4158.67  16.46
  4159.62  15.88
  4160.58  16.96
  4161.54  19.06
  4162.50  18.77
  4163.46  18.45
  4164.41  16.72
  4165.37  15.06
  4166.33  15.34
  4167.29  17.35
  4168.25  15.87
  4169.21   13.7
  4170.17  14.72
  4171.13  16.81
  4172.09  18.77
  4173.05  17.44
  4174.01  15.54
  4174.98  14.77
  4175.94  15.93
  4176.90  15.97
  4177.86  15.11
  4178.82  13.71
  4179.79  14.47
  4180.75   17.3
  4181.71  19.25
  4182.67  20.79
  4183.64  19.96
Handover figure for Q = 16.3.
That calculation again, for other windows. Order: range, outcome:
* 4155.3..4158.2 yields 13.8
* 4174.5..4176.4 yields 15.4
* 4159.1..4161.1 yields 16.5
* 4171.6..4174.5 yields 17.2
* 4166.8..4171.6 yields 15.7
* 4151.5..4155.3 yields 15.8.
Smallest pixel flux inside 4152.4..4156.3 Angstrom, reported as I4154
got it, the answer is 12.23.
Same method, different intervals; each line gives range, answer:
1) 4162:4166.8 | 15.06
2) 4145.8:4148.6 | 15.46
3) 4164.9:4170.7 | 13.7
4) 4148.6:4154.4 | 15.51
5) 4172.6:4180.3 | 13.71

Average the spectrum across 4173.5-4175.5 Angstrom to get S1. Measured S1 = 15.2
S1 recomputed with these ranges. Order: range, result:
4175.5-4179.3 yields 15.2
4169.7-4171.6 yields 15.8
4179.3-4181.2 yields 15.8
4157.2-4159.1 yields 16.1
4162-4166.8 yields 16.9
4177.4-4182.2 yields 16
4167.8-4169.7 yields 14.8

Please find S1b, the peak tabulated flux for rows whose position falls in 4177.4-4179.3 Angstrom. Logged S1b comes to 15.11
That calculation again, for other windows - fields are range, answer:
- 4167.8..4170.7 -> 15.87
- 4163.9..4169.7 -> 17.35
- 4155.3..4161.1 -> 16.96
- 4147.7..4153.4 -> 17.76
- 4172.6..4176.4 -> 17.44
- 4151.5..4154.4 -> 16.76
